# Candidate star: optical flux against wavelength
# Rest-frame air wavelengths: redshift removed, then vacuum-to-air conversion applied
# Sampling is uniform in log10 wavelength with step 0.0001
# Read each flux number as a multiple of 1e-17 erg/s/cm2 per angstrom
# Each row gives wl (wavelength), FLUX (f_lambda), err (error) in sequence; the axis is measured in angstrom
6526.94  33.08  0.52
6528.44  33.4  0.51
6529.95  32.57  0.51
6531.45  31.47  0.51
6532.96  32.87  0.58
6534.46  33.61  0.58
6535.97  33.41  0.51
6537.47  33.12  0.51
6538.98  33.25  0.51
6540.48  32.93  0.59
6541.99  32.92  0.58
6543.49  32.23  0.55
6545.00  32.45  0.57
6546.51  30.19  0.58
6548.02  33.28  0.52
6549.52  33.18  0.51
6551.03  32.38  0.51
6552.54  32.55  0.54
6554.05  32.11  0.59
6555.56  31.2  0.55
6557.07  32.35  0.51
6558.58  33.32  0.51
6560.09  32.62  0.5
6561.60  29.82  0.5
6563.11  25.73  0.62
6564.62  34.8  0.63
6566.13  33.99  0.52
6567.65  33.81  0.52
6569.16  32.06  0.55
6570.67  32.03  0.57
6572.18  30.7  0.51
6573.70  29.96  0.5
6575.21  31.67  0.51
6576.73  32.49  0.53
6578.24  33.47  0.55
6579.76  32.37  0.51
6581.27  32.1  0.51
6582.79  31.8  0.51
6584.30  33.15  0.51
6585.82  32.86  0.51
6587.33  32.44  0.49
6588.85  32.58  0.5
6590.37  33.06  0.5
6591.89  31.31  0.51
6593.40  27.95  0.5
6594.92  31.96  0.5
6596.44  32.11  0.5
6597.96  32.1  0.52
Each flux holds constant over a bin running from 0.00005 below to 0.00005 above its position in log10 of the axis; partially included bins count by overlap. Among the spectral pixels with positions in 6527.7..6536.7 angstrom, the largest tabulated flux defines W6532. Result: 33.61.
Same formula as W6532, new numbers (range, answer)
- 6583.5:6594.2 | 33.15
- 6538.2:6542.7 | 33.25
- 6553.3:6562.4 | 33.32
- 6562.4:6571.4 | 34.8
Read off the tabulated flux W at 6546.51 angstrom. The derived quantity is 30.19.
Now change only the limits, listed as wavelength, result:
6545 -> 32.45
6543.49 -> 32.23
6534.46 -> 33.61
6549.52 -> 33.18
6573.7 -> 29.96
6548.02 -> 33.28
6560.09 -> 32.62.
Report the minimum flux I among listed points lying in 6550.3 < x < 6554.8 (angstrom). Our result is 32.11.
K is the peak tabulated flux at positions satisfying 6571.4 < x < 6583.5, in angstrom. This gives 33.47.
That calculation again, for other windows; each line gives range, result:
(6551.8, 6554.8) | 32.55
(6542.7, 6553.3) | 33.28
